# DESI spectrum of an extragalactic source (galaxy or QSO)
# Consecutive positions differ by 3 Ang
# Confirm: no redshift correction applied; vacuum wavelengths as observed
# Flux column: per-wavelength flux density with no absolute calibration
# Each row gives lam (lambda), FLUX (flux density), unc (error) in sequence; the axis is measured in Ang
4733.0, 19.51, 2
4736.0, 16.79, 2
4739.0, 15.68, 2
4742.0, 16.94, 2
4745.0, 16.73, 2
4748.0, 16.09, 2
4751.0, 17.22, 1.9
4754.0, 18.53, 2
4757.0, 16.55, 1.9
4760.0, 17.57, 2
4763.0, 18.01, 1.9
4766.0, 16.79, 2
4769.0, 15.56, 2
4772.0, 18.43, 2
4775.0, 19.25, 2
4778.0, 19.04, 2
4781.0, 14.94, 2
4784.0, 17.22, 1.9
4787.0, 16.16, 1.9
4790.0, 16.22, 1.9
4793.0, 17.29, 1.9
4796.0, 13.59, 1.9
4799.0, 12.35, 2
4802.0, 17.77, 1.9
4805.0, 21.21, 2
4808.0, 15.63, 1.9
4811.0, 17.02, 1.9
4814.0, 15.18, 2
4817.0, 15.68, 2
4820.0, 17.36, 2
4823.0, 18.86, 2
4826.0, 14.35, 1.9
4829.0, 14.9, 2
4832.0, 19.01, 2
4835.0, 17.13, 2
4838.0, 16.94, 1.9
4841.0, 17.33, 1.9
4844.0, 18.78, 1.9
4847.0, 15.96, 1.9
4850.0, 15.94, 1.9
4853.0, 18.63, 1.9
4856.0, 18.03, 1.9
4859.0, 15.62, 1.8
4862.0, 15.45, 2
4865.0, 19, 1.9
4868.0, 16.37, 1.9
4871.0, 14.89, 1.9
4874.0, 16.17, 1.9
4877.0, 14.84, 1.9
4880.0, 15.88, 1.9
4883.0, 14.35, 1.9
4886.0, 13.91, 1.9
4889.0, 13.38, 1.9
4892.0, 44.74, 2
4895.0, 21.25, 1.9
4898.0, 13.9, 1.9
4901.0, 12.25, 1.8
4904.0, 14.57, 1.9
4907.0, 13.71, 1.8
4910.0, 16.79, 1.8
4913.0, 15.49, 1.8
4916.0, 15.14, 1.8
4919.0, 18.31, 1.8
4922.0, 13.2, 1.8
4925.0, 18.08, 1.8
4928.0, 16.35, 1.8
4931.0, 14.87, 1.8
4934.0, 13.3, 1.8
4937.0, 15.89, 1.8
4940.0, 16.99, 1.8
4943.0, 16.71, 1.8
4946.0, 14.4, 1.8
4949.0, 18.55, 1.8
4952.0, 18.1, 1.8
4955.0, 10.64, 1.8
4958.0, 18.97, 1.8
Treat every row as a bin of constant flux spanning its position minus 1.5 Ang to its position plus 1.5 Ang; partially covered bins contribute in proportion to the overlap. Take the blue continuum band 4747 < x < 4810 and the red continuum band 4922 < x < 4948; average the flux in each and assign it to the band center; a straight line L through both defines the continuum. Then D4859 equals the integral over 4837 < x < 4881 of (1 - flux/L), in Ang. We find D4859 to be -0.94 Ang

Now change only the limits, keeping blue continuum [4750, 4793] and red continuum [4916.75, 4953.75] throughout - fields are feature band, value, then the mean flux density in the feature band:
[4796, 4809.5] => 0.5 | 16.4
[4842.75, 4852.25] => -0.1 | 17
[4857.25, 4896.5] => -3.8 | 18.1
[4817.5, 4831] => 0.4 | 16.4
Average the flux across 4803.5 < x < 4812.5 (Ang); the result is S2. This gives 18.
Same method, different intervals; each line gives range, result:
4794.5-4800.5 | 13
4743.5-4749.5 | 16.4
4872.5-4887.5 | 15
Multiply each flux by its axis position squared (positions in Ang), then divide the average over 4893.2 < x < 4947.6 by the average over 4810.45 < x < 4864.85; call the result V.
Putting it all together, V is 0.97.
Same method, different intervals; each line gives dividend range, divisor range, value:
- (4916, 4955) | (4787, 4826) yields 1.03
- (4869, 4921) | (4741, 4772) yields 1.05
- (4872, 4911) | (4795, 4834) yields 1.09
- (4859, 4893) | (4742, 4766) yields 1.08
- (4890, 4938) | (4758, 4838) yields 1.08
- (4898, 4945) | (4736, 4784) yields 0.96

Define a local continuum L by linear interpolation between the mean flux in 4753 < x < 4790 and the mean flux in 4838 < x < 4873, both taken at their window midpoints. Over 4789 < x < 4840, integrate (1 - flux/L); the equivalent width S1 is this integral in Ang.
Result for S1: 1.7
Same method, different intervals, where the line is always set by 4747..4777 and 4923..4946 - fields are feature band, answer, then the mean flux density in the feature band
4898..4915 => 1.7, 14.5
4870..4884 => 1.0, 15.3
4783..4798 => 1.1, 15.9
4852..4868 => -0.6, 17.2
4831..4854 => -1.0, 17.4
